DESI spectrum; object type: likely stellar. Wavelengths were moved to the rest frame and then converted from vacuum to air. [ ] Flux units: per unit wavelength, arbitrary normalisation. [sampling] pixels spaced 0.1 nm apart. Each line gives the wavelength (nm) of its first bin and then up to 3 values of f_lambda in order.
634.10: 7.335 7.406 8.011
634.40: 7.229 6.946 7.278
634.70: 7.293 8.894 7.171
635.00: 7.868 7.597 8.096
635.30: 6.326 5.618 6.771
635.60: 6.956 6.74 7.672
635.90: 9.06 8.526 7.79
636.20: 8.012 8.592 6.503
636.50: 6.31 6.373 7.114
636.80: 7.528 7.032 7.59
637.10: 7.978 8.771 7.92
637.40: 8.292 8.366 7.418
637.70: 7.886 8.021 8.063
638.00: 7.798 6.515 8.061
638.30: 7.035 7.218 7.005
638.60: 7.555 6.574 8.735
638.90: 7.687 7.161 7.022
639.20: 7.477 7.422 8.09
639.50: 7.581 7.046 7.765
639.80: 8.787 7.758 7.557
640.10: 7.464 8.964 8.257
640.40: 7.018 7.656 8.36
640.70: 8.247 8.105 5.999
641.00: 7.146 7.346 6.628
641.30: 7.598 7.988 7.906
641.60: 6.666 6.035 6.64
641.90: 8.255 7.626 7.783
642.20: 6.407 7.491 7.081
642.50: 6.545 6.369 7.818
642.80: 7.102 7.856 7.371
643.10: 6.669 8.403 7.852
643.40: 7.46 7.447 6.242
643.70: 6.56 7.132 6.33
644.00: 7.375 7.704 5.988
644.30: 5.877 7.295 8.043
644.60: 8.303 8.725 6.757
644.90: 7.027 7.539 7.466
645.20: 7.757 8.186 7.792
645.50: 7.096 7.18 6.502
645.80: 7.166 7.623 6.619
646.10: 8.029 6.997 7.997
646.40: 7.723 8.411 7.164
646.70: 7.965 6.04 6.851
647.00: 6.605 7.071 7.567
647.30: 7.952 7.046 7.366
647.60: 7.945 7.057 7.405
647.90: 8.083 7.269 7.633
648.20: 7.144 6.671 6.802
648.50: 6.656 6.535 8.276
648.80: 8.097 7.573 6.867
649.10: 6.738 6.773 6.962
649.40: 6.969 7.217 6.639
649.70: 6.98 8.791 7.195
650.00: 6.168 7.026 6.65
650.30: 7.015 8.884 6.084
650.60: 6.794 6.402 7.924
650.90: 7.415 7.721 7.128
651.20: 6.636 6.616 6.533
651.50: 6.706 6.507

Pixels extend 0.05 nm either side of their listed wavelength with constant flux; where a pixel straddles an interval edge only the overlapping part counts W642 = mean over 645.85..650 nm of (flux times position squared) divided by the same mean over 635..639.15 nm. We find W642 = 1.00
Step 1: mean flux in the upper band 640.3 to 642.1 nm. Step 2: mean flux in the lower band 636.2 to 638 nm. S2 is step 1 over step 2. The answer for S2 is 1.0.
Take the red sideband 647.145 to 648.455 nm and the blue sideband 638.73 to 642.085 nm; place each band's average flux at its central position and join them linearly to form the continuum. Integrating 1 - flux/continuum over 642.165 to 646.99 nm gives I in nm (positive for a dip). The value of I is 0.12 nm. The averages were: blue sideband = 7.57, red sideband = 7.38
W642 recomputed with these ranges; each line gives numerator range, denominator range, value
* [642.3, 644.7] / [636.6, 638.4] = 0.96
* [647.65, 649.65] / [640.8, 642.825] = 1.02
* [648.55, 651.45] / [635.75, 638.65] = 0.97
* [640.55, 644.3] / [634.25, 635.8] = 1.02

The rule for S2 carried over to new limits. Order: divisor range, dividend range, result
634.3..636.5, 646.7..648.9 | 0.97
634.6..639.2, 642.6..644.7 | 0.96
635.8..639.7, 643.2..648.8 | 0.96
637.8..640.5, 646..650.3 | 0.95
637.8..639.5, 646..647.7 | 0.99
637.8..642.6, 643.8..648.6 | 0.98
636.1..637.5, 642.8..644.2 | 0.95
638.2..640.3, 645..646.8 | 0.98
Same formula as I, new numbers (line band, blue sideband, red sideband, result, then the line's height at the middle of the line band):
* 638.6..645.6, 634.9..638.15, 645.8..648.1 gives 0.05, 7.46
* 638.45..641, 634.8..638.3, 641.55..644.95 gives -0.09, 7.38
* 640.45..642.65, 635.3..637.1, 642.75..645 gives 0.00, 7.27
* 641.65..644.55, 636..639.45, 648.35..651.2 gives 0.10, 7.38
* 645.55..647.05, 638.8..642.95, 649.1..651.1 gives 0.00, 7.27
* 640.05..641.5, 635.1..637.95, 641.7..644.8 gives -0.06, 7.35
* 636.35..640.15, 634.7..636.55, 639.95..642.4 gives -0.04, 7.46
